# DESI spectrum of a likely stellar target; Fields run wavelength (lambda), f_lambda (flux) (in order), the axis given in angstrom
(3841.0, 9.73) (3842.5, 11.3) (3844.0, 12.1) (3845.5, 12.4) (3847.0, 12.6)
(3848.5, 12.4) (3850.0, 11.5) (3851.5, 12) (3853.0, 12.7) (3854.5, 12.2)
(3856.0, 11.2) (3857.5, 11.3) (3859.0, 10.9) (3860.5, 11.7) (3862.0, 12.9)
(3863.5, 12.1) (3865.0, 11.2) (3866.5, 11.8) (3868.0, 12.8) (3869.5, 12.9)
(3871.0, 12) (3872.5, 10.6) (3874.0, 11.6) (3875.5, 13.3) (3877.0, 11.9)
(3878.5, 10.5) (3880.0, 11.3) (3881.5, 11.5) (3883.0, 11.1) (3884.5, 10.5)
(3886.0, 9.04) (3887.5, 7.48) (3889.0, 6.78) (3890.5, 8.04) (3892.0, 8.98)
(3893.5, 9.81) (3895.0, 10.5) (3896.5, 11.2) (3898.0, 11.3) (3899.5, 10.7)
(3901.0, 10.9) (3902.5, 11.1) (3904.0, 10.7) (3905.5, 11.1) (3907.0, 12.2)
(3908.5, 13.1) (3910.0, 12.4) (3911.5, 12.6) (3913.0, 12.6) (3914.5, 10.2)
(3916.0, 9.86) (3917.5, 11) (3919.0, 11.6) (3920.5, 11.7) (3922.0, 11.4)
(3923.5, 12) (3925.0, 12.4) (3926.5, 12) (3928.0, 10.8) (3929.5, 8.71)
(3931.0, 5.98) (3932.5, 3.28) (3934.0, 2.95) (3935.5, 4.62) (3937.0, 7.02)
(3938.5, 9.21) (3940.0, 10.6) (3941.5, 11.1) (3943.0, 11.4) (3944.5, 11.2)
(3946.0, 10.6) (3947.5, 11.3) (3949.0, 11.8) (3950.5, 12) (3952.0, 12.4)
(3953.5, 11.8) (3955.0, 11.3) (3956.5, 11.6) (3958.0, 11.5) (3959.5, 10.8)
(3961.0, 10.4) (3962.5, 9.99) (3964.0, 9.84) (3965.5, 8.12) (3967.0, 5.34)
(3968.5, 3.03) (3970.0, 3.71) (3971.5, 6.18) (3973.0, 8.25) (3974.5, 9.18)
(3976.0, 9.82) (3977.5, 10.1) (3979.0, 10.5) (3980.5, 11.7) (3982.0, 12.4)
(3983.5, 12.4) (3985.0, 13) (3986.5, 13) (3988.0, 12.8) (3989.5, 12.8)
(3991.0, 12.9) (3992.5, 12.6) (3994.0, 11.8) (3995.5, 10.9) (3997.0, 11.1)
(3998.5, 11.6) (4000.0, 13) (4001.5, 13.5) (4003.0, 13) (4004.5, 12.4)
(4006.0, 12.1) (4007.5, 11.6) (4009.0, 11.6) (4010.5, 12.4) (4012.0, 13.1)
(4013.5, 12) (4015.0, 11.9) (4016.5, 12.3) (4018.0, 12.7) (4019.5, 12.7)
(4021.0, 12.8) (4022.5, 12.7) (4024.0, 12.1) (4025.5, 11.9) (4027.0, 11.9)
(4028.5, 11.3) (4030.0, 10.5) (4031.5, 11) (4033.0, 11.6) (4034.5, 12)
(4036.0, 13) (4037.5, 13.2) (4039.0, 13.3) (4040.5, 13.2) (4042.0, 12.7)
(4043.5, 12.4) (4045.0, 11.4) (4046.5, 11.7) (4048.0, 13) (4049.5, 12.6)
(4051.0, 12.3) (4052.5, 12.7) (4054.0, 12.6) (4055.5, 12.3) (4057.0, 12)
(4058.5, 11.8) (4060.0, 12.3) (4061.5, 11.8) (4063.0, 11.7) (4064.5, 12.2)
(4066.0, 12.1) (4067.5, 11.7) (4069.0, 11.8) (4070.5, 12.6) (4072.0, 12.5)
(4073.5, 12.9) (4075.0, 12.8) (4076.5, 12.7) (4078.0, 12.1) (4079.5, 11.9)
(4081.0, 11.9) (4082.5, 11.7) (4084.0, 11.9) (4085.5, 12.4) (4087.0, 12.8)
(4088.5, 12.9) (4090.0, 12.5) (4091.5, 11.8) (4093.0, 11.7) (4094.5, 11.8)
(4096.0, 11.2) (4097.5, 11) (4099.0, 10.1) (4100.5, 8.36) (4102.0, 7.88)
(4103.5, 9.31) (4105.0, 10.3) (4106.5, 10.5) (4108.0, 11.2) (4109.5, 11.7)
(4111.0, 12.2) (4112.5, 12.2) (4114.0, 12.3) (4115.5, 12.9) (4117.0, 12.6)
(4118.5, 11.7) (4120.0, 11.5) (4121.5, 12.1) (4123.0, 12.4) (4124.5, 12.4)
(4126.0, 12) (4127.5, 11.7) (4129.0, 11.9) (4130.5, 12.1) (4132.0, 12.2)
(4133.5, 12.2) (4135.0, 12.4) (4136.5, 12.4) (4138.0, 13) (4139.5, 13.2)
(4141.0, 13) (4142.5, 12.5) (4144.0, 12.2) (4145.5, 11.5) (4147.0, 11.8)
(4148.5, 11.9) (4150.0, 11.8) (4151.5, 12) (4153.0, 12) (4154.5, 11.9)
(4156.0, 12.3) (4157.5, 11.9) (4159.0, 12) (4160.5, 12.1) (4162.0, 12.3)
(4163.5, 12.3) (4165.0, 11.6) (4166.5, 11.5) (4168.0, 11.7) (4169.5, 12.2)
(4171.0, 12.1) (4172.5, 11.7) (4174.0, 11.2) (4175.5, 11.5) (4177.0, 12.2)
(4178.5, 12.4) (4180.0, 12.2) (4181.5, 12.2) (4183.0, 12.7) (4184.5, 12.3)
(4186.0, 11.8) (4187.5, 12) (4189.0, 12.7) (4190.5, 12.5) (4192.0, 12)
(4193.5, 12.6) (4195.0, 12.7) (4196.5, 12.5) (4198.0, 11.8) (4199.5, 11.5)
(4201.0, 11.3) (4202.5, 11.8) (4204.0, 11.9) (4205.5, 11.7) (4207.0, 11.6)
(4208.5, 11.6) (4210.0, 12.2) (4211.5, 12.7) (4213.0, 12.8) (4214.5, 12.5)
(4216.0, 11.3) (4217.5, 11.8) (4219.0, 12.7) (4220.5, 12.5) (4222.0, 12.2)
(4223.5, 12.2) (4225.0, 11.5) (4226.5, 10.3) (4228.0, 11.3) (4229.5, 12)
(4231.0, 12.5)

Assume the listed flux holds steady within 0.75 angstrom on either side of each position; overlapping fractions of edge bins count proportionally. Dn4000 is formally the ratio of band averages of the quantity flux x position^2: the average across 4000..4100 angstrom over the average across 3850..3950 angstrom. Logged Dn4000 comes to 1.23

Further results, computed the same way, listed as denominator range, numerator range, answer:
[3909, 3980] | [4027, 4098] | 1.33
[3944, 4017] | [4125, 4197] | 1.21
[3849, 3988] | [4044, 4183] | 1.26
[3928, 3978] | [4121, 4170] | 1.49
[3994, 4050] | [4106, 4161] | 1.05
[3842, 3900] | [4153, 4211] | 1.25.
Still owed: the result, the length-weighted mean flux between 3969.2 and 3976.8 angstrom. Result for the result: 7.42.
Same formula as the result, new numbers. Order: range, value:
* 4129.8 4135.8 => 12.2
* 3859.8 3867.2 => 11.9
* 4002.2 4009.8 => 12.2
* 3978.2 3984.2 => 11.7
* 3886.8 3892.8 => 7.84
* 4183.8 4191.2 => 12.3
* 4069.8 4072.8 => 12.6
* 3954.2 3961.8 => 11.1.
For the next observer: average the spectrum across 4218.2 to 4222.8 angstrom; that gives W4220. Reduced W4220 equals 12.5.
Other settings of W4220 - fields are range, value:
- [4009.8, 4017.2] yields 12.3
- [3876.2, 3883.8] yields 11.3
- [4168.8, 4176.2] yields 11.7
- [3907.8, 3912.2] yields 12.7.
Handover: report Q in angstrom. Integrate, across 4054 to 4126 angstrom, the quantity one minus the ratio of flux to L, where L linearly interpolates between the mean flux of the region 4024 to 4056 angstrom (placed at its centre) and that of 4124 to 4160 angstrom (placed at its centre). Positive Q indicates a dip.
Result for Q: 2.55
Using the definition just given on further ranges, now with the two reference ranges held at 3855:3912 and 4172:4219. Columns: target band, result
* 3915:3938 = 4.5 angstrom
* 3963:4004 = 3.3 angstrom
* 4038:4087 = -2.7 angstrom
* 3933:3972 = 7.2 angstrom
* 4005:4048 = -2.5 angstrom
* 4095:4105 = 1.7 angstrom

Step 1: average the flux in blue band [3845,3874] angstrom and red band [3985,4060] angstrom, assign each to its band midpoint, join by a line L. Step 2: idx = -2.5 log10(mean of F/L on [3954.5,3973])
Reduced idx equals 0.40 mag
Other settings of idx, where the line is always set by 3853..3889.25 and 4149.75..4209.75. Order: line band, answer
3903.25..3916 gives -0.03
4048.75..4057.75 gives -0.06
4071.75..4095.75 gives -0.04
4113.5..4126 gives -0.03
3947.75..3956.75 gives -0.03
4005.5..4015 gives -0.05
